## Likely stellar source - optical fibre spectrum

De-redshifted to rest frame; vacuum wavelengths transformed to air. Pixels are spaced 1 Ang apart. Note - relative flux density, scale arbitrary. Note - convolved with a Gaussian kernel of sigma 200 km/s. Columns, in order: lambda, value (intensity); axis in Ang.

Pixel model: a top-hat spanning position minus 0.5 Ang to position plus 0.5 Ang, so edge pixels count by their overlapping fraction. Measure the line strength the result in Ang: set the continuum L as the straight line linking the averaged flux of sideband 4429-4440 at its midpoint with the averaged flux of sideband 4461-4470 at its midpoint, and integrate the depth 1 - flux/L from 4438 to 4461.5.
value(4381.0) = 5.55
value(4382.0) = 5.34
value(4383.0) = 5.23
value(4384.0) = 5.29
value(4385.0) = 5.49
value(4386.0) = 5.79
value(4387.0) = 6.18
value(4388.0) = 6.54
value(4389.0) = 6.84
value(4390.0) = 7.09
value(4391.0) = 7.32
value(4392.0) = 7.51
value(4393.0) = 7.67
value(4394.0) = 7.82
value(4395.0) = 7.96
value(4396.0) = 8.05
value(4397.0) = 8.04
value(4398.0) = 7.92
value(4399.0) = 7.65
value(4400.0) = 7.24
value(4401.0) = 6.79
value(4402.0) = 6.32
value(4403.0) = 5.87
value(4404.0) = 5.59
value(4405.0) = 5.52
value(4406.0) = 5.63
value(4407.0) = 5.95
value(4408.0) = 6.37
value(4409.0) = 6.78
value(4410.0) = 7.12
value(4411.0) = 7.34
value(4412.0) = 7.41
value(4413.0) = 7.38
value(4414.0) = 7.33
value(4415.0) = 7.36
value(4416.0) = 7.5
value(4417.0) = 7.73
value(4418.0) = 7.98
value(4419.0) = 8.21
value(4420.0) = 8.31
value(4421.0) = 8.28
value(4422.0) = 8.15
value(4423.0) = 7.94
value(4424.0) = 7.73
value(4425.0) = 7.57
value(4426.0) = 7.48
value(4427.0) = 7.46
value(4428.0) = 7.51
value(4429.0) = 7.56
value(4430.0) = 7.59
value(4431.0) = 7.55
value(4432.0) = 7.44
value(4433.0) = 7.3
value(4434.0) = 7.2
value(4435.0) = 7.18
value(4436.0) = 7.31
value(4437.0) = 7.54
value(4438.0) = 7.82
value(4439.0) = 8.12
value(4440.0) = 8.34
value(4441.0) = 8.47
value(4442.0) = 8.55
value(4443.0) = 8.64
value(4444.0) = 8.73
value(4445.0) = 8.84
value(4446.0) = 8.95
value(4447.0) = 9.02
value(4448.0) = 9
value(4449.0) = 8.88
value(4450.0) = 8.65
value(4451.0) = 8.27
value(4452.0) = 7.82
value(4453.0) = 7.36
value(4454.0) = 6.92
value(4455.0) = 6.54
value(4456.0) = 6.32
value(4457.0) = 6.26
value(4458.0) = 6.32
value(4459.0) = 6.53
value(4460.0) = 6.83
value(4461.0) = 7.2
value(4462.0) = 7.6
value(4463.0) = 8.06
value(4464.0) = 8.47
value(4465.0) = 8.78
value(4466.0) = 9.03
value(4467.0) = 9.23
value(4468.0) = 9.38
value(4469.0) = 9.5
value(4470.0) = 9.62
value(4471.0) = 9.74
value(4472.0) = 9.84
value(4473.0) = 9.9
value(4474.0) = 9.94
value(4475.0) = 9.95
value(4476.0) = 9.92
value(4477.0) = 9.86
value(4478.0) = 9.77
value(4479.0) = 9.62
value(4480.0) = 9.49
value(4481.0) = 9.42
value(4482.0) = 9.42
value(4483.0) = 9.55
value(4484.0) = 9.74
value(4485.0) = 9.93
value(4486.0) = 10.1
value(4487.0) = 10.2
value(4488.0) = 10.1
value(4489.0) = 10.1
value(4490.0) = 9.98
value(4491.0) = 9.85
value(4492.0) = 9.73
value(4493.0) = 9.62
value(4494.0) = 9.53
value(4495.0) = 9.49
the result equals 0.7 Ang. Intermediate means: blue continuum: 7.55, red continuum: 8.72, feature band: 7.85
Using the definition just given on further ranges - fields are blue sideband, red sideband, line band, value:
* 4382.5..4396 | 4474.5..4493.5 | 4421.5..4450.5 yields 0.82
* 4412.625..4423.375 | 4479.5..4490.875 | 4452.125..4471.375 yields 2.70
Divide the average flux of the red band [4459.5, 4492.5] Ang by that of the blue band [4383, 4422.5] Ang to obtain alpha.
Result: 1.3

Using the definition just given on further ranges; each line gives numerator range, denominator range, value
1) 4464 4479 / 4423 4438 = 1.28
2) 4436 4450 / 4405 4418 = 1.22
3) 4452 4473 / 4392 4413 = 1.15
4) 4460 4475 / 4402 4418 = 1.33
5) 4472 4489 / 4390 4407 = 1.40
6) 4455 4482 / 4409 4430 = 1.14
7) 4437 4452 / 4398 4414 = 1.28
